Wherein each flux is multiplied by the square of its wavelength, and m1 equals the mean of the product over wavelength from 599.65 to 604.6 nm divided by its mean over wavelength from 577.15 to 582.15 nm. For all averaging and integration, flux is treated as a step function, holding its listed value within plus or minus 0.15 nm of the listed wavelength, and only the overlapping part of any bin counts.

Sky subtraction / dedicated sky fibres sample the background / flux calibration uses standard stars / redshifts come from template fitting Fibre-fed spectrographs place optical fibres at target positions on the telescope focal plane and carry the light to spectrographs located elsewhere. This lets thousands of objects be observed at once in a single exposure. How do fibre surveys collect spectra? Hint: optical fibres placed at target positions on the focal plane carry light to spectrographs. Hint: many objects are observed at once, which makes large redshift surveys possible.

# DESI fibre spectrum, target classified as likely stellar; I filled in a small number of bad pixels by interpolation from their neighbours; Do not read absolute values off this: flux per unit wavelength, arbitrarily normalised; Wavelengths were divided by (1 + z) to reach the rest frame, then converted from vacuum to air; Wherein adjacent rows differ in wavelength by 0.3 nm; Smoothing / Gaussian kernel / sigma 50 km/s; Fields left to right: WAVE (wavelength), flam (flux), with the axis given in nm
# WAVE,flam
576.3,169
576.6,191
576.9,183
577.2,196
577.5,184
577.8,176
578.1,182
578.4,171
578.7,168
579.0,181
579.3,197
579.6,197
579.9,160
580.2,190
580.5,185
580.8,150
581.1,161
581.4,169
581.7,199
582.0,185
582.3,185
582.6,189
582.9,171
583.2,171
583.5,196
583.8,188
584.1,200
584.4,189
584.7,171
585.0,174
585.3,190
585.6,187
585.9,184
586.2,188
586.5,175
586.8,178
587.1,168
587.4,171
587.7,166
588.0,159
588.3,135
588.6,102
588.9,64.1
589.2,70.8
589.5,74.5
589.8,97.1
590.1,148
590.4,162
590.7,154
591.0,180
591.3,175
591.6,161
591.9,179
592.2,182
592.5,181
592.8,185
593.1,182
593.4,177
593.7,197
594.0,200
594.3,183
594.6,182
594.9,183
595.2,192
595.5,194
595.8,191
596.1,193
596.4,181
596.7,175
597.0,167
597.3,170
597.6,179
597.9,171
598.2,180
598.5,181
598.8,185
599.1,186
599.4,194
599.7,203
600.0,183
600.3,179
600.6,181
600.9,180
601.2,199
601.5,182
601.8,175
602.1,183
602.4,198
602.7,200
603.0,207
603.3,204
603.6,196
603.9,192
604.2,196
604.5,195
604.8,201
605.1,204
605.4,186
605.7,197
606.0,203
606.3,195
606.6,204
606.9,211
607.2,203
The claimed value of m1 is 1.15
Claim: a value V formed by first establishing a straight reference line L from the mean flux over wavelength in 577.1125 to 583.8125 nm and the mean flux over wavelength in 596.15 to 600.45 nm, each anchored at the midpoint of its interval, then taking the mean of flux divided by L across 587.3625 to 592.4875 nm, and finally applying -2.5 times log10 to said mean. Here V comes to 0.27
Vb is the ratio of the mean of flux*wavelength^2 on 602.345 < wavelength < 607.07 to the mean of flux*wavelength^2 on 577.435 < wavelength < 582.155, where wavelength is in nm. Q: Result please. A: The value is 1.22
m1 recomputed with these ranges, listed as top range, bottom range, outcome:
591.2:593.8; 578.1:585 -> 1.03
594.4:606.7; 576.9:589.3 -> 1.17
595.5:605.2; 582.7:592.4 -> 1.23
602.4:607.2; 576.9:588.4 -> 1.20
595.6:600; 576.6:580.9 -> 1.08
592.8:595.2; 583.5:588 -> 1.06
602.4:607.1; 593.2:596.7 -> 1.10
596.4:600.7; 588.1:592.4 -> 1.37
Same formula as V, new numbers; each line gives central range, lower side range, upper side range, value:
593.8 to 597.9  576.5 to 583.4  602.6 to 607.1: 0.05 mag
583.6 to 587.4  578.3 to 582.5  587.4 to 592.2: -0.17 mag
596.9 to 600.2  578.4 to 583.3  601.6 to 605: 0.06 mag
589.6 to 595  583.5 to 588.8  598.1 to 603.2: 0.04 mag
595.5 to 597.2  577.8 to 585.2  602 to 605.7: 0.05 mag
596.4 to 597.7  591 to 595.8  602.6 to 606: 0.09 mag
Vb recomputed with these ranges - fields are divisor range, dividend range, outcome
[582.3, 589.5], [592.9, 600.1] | 1.17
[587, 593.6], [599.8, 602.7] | 1.29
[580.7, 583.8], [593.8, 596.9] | 1.10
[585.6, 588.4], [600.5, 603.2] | 1.17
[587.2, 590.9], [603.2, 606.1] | 1.64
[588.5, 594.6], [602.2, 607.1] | 1.35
